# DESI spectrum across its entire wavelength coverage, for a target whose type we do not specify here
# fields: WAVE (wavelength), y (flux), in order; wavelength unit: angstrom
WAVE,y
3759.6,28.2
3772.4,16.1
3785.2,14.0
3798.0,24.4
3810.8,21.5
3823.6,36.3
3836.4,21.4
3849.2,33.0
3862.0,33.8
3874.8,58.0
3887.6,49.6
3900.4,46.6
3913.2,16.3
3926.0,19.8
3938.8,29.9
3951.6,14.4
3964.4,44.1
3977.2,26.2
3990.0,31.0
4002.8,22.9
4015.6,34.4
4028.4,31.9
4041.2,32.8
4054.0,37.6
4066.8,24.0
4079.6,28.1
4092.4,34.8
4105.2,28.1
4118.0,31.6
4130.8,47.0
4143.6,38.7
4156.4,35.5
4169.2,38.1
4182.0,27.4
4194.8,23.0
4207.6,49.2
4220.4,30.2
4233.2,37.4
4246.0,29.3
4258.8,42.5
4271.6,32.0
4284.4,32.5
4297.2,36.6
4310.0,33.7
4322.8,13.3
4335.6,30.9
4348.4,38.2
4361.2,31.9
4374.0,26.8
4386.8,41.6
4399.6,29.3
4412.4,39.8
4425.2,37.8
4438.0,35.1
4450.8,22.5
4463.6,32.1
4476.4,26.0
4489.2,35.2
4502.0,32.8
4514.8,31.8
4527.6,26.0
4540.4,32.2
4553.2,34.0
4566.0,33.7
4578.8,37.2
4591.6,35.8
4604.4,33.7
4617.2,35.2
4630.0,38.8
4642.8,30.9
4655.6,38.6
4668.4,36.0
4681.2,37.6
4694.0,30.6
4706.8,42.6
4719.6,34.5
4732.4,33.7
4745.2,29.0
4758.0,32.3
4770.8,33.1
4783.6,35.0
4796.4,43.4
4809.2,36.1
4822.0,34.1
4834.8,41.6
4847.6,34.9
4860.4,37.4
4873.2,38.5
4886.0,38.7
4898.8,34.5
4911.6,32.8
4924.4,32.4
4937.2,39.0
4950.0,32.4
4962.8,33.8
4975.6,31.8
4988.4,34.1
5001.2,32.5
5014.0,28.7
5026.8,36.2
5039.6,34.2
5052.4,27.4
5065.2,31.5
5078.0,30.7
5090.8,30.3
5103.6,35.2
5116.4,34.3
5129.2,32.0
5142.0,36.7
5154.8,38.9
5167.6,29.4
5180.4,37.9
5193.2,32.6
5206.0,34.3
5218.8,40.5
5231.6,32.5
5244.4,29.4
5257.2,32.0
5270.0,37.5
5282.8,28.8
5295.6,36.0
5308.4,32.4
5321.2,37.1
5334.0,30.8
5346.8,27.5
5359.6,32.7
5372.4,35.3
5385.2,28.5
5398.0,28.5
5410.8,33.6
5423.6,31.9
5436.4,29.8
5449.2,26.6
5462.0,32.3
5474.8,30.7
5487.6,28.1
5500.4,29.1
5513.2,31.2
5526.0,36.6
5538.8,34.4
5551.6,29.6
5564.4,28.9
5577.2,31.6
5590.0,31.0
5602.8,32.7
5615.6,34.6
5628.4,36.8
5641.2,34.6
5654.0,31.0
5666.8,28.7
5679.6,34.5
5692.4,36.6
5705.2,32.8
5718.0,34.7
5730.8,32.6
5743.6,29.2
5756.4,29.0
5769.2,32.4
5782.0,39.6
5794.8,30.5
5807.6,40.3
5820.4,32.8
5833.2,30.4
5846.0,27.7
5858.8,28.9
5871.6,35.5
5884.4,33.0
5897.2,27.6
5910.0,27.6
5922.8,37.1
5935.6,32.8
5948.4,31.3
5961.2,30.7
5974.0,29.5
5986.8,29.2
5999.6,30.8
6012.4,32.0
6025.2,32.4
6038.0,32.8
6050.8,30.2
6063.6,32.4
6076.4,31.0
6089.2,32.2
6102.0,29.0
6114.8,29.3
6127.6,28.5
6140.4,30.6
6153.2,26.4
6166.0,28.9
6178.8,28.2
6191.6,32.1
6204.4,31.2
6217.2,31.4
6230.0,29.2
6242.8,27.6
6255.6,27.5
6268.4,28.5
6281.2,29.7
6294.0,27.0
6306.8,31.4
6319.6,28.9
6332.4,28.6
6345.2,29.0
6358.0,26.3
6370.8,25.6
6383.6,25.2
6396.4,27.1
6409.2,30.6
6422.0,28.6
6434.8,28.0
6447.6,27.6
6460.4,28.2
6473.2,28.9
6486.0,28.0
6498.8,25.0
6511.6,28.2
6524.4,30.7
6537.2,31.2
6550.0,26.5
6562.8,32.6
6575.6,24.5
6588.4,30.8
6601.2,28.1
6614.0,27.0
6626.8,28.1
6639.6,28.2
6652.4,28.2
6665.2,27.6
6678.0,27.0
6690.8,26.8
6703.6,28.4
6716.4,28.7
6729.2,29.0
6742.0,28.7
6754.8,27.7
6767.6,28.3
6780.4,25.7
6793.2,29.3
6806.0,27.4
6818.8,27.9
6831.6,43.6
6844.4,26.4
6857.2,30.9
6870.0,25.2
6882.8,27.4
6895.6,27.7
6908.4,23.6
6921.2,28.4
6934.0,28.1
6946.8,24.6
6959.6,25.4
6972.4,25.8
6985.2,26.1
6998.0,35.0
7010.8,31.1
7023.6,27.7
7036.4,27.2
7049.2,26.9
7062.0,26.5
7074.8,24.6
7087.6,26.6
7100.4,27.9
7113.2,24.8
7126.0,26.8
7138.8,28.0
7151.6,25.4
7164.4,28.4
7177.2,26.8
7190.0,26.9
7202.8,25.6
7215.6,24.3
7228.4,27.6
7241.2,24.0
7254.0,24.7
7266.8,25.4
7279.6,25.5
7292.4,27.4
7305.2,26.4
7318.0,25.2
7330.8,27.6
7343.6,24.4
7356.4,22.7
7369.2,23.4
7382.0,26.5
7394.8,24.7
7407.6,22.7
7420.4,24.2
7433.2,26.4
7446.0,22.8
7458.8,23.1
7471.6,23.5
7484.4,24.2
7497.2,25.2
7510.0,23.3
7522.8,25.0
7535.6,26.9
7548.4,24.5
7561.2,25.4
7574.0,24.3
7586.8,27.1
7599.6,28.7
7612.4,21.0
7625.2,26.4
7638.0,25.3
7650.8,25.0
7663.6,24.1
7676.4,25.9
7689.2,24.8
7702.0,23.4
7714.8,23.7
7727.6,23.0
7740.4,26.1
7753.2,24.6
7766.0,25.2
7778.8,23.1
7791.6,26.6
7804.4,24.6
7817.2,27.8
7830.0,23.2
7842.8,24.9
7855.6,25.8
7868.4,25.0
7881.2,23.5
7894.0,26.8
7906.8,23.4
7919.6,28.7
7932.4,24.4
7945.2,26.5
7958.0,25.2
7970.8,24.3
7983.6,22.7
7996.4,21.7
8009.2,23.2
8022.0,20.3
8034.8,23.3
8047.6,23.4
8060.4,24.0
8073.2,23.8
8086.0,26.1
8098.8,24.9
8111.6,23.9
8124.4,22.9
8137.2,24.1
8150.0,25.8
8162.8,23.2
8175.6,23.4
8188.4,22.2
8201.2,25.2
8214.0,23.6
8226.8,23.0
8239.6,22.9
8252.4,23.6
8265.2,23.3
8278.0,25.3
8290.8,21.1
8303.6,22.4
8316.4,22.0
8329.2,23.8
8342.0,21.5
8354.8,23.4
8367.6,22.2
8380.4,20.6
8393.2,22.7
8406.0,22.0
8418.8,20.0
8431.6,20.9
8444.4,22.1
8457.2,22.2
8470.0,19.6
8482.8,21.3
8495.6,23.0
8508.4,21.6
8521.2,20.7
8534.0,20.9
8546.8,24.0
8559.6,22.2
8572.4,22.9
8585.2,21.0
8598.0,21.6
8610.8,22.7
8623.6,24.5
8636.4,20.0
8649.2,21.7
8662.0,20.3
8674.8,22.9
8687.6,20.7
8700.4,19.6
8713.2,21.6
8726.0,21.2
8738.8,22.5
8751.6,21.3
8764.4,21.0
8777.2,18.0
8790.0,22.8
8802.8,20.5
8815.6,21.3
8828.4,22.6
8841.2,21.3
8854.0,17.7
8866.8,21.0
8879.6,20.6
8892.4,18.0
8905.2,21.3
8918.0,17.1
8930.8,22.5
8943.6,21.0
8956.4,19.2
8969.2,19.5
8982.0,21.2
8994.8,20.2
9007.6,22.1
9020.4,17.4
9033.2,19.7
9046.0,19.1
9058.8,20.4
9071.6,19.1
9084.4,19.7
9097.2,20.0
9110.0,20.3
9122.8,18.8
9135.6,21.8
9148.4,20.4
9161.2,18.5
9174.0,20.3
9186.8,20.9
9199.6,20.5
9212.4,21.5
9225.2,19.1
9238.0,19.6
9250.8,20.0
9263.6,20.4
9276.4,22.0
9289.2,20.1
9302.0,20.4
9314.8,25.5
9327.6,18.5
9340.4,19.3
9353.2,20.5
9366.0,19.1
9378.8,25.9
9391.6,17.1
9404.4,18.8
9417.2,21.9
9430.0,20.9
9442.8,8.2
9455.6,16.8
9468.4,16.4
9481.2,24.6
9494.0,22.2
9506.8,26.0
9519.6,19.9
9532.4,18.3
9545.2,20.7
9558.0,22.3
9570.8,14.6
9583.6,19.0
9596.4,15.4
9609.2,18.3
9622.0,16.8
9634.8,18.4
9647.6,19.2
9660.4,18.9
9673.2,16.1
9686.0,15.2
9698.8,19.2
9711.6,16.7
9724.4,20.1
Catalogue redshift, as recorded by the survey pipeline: 0.04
